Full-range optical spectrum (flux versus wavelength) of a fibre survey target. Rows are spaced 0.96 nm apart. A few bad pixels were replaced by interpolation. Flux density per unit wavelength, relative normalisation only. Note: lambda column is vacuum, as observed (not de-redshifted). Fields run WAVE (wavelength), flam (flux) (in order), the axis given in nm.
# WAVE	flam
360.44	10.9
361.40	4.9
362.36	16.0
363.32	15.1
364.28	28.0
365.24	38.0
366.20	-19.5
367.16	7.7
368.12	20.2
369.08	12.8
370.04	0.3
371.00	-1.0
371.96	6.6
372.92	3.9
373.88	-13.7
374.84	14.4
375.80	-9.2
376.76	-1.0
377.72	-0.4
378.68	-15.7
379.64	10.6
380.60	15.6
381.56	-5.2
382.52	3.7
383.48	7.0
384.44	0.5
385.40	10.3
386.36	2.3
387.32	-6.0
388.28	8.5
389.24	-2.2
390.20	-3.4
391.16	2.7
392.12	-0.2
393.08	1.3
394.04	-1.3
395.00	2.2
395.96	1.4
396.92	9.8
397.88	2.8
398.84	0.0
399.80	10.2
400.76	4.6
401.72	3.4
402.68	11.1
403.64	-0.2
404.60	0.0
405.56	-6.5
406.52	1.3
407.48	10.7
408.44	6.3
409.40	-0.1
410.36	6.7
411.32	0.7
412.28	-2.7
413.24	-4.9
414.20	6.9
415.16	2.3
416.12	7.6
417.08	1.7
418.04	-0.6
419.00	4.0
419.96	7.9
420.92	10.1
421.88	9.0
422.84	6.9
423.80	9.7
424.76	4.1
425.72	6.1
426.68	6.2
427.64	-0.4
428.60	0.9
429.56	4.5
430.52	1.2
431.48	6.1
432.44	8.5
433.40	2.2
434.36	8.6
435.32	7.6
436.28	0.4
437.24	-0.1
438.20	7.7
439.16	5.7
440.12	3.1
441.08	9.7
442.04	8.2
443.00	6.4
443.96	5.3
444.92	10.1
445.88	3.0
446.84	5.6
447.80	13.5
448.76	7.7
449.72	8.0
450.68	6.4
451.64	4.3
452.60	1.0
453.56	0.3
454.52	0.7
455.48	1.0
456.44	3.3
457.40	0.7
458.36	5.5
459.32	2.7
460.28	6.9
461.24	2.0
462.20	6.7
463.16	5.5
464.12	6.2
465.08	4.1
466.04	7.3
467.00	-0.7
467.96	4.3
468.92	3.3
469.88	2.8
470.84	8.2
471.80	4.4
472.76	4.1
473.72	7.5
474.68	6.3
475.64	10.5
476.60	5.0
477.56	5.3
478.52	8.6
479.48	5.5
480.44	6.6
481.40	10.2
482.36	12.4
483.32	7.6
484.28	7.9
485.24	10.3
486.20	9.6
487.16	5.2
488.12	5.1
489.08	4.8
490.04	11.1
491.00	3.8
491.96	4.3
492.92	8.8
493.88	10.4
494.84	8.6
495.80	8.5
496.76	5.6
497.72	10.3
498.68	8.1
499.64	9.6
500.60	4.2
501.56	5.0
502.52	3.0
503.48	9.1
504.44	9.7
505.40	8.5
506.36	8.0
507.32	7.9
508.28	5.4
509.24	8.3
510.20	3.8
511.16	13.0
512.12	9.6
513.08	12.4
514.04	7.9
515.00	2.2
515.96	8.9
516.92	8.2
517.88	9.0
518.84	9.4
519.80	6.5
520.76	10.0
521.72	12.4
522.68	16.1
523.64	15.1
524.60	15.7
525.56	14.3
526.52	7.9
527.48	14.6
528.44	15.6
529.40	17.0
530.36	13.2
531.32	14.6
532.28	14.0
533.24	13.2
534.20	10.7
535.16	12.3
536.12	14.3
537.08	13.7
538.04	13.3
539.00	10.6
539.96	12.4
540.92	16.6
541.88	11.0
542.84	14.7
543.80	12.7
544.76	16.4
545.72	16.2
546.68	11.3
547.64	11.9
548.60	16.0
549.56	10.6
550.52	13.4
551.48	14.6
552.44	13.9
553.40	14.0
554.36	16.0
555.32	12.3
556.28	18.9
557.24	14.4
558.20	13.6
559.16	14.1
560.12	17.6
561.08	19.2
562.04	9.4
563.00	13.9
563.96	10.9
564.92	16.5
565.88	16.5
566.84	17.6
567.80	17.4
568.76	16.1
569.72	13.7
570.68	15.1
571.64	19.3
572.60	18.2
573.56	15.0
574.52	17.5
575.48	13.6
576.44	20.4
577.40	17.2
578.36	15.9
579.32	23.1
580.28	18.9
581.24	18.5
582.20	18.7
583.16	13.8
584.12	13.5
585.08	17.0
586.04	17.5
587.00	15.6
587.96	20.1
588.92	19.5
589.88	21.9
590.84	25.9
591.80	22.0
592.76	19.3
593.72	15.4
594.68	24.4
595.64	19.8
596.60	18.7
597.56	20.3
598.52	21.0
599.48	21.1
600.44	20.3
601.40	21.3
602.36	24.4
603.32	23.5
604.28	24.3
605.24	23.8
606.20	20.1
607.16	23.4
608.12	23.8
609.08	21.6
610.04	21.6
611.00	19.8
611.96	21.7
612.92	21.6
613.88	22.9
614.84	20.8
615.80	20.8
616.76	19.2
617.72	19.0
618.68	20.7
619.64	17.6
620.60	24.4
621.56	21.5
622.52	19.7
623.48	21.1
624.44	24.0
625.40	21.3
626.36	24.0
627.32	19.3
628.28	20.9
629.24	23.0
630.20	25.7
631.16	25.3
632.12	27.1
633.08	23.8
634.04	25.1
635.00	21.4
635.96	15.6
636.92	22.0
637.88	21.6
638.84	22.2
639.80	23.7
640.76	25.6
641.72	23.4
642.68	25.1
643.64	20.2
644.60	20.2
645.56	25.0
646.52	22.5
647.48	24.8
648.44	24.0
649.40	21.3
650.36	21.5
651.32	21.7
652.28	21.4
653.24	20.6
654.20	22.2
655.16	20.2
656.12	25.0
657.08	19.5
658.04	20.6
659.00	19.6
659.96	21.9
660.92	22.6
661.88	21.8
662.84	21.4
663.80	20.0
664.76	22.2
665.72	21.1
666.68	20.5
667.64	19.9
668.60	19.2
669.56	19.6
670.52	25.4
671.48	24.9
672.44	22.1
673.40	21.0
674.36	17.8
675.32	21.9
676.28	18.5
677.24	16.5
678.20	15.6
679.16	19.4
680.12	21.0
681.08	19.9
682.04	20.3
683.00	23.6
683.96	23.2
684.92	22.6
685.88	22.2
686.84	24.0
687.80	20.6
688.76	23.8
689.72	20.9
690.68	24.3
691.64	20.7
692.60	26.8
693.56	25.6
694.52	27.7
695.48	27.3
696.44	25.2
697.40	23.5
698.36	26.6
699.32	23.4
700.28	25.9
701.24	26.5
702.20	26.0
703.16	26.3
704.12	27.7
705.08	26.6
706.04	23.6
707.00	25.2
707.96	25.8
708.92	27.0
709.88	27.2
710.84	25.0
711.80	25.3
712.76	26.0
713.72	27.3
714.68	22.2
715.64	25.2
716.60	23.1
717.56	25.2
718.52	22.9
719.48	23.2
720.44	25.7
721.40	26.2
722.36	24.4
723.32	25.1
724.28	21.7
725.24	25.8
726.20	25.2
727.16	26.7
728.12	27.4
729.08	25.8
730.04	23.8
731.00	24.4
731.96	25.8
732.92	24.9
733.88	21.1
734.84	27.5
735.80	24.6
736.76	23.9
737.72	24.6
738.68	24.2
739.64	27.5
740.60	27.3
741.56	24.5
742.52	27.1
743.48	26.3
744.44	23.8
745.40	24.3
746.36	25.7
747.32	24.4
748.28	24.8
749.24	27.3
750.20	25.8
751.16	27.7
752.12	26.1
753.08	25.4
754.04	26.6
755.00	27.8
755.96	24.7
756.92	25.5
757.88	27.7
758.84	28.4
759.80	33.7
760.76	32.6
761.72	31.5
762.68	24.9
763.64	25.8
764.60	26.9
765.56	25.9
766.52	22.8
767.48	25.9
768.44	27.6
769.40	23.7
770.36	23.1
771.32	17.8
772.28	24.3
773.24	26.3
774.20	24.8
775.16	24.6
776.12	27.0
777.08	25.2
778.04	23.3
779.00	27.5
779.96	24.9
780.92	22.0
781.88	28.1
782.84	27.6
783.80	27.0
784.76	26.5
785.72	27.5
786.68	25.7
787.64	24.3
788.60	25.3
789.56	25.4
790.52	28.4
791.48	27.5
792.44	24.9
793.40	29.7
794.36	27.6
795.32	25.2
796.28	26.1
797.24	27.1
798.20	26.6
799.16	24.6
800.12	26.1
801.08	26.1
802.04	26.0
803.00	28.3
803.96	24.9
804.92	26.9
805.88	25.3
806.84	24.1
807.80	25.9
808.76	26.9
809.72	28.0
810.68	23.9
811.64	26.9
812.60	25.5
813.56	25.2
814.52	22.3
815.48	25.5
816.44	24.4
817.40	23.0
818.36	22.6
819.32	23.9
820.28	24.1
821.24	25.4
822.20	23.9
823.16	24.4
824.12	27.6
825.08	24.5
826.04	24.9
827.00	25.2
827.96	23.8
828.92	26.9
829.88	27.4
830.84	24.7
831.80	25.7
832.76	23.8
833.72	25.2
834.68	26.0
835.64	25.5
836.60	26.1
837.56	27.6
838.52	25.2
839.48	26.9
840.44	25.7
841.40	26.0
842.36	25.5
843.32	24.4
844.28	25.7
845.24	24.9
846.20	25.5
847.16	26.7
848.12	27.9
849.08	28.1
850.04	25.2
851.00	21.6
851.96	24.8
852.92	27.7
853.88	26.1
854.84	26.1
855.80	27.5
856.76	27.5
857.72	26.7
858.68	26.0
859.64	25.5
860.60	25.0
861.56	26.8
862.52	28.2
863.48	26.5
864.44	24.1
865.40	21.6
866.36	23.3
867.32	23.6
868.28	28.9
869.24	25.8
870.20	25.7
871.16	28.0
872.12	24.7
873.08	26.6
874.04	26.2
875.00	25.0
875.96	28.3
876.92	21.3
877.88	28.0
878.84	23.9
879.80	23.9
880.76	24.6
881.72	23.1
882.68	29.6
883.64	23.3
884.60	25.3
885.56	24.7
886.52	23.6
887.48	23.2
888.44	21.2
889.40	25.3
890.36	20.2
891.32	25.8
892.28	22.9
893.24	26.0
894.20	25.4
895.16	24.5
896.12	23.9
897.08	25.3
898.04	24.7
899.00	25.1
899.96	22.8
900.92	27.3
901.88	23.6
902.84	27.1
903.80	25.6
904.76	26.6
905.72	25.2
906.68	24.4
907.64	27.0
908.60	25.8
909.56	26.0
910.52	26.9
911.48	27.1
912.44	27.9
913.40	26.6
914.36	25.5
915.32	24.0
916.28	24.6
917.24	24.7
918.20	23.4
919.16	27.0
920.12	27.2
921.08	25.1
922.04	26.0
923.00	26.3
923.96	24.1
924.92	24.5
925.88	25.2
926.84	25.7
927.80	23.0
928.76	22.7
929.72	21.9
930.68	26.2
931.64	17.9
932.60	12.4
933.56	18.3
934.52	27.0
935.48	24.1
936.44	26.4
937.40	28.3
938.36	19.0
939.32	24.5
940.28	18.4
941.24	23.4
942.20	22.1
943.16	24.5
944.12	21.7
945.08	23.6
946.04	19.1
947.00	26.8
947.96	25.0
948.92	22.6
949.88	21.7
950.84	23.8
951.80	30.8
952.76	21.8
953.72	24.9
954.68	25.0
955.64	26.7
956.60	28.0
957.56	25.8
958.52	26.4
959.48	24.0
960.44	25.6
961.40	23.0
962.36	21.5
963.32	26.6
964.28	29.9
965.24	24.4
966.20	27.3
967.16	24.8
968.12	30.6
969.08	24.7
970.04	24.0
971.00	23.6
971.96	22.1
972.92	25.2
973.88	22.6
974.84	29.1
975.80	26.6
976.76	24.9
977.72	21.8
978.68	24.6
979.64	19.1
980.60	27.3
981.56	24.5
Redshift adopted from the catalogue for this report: 0.31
